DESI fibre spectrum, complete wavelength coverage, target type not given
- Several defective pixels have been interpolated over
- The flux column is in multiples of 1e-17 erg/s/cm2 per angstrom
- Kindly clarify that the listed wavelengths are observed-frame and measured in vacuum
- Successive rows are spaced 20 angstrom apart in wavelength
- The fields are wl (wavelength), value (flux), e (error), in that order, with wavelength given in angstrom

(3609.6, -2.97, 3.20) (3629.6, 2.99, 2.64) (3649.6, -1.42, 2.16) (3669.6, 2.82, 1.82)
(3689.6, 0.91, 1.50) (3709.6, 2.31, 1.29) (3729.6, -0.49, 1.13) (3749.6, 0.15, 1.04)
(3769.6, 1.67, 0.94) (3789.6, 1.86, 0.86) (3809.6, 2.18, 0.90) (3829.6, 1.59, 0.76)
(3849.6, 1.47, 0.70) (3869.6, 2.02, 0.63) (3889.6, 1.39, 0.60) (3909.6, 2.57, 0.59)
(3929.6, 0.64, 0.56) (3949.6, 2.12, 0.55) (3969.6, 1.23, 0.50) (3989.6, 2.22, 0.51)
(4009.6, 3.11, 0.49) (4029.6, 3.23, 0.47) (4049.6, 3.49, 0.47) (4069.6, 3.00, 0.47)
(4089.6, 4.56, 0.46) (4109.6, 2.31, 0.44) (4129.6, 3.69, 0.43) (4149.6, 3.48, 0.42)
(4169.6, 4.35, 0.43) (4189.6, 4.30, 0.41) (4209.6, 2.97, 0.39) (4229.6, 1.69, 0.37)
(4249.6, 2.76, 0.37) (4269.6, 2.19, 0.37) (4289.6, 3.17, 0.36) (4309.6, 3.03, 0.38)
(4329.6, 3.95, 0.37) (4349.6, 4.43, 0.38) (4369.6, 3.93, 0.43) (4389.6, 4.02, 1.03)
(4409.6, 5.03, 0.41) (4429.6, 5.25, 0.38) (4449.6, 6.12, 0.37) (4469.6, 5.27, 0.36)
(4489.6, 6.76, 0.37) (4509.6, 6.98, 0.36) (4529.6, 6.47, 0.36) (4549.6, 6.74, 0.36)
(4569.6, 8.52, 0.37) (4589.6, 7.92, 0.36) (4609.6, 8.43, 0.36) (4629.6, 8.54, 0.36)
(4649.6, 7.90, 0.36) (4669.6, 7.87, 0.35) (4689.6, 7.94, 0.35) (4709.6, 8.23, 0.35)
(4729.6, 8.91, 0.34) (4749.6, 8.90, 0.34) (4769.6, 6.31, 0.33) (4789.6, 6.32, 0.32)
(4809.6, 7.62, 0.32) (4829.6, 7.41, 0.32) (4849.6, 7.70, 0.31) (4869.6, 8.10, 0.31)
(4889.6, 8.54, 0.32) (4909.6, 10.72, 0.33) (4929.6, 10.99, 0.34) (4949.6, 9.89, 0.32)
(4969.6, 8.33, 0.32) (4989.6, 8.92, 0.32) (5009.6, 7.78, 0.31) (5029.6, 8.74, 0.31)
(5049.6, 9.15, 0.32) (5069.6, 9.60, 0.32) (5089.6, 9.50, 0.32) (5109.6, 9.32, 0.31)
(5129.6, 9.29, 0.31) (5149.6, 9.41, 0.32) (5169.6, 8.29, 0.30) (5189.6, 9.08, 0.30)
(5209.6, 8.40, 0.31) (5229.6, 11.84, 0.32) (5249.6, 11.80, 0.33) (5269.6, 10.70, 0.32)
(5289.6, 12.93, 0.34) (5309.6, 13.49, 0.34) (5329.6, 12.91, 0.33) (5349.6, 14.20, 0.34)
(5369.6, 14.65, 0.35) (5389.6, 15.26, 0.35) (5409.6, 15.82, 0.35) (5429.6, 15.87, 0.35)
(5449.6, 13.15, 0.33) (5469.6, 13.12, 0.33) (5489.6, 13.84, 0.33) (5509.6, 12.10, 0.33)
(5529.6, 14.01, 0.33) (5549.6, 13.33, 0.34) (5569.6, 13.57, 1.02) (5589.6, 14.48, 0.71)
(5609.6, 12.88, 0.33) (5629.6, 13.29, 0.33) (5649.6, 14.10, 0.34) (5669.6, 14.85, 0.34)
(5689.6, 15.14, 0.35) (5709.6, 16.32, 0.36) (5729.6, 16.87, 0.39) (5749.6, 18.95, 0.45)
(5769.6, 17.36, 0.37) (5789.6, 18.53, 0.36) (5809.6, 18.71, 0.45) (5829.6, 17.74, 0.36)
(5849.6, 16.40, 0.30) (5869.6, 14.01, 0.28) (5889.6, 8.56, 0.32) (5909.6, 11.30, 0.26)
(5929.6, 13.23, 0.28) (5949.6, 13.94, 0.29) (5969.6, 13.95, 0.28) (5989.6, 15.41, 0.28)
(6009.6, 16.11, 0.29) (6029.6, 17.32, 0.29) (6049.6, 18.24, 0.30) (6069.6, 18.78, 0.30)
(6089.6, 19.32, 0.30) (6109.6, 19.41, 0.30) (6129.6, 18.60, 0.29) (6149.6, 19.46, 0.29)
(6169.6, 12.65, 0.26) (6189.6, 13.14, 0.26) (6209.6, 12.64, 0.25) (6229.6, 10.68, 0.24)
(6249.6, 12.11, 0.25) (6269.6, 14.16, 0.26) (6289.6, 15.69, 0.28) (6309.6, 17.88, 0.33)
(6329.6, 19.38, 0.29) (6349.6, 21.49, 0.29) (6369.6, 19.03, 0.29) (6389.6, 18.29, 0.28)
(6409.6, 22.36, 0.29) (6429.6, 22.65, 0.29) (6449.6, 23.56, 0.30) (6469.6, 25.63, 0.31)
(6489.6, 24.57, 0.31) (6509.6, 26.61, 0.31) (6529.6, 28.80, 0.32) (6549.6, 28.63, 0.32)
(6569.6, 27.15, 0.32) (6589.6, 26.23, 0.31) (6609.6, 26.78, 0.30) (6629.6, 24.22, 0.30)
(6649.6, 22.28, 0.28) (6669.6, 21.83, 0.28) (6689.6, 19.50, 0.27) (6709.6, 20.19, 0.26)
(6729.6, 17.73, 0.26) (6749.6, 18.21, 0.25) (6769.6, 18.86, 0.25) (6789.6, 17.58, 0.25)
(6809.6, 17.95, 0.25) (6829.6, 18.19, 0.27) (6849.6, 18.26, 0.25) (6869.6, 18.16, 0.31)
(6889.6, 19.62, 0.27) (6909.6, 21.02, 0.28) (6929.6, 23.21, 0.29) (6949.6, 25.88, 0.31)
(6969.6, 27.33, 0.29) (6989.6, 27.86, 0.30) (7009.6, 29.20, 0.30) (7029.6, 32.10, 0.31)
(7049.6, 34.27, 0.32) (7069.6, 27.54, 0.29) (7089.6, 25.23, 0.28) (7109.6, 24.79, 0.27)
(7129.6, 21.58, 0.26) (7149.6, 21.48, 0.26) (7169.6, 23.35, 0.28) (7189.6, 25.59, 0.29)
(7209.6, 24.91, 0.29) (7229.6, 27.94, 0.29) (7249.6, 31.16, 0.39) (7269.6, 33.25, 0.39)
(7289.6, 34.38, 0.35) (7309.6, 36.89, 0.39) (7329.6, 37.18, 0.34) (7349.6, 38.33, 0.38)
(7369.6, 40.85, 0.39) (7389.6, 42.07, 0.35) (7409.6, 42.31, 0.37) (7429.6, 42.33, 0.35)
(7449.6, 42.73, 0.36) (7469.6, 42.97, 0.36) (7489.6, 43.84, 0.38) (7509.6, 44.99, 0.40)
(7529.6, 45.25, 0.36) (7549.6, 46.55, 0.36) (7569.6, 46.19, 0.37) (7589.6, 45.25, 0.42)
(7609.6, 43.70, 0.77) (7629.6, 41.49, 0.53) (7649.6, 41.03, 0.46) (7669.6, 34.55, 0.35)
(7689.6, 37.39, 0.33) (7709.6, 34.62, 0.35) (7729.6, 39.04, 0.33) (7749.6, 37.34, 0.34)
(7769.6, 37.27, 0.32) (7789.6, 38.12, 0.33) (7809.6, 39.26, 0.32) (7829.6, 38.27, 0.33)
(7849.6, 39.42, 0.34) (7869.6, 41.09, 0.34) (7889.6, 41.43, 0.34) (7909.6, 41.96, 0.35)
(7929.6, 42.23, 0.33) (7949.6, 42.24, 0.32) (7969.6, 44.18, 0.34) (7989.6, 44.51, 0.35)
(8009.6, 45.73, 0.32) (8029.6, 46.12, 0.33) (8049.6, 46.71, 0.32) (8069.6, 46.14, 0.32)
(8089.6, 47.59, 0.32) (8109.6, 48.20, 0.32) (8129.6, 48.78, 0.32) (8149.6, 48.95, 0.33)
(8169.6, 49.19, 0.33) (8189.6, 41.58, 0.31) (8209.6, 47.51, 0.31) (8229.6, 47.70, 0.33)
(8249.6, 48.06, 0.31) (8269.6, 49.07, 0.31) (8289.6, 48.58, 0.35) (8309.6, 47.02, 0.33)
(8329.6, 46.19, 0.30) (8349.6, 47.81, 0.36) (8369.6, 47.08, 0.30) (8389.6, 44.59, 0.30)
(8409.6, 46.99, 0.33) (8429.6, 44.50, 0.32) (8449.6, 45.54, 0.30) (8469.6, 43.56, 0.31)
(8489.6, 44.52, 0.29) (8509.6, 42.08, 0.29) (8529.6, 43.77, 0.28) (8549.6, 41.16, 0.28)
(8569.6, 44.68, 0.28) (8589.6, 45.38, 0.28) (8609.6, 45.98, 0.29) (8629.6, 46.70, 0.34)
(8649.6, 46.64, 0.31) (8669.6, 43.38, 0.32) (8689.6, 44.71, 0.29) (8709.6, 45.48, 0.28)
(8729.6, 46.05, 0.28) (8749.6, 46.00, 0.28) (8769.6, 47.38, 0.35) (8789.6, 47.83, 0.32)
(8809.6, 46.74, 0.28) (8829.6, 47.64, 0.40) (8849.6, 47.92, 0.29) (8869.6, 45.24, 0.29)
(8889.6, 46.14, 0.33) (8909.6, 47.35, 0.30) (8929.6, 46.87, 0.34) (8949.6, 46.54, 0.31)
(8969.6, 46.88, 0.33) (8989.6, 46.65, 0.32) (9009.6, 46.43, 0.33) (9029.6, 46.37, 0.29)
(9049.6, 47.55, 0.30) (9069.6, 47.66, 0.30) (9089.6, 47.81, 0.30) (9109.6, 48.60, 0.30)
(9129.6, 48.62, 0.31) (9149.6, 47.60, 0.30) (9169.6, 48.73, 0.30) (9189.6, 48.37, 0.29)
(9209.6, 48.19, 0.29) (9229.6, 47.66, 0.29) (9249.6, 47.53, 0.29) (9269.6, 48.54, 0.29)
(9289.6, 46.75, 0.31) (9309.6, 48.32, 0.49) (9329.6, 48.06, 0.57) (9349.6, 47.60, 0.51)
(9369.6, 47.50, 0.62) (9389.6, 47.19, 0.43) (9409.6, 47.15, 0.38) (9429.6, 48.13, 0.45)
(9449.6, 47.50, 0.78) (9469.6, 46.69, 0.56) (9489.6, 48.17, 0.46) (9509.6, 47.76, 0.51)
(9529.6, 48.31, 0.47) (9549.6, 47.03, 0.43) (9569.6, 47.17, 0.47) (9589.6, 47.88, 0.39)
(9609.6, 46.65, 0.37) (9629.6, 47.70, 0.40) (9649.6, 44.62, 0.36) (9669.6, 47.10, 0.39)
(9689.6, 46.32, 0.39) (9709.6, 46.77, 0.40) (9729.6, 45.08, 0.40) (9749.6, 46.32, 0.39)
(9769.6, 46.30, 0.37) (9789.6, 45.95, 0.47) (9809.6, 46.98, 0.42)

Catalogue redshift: 0.00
